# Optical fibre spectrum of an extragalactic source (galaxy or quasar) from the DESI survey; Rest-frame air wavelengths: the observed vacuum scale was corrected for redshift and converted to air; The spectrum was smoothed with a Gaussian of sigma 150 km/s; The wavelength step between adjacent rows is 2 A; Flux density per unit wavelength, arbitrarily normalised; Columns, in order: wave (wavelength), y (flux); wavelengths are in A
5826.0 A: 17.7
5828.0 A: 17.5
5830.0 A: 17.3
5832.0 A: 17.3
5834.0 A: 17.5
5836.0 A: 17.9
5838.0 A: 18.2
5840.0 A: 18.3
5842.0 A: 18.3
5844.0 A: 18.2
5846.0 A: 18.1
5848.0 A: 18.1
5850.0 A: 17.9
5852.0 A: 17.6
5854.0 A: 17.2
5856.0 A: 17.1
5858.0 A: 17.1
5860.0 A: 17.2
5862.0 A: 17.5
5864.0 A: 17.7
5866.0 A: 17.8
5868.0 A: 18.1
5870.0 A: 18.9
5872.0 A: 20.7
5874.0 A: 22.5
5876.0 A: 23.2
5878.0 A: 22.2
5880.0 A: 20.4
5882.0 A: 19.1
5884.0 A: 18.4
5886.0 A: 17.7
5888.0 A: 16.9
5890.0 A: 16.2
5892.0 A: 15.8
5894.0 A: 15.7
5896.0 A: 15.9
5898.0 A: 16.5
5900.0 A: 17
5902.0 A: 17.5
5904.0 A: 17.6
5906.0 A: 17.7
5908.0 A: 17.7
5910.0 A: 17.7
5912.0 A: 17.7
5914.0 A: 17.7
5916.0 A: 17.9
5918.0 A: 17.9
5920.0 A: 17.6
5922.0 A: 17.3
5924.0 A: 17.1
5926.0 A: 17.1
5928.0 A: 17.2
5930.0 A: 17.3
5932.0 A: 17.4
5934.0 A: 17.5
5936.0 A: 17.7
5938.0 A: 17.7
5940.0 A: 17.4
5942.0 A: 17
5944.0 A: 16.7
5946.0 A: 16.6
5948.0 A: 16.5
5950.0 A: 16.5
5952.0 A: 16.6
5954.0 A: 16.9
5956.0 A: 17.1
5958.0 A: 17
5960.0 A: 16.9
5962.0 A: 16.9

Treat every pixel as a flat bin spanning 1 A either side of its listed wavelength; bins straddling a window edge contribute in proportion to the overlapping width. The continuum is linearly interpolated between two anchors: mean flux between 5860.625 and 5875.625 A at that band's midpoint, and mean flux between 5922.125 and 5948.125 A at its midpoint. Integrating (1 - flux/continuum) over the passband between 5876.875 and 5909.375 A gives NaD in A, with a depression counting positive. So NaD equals 1.4 A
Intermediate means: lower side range 19.2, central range 17.7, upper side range 17.2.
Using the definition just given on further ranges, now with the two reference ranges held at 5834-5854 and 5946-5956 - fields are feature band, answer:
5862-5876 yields -1.4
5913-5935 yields -0.6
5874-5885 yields -2.0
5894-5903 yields 0.4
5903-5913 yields -0.3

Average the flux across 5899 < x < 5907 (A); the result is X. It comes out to 17.4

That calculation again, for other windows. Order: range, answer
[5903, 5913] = 17.7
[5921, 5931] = 17.2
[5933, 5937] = 17.6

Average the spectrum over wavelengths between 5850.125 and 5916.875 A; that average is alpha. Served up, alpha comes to 18.1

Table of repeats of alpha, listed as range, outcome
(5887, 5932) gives 17.1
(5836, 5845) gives 18.2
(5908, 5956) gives 17.3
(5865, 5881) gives 20.5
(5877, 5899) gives 17.7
